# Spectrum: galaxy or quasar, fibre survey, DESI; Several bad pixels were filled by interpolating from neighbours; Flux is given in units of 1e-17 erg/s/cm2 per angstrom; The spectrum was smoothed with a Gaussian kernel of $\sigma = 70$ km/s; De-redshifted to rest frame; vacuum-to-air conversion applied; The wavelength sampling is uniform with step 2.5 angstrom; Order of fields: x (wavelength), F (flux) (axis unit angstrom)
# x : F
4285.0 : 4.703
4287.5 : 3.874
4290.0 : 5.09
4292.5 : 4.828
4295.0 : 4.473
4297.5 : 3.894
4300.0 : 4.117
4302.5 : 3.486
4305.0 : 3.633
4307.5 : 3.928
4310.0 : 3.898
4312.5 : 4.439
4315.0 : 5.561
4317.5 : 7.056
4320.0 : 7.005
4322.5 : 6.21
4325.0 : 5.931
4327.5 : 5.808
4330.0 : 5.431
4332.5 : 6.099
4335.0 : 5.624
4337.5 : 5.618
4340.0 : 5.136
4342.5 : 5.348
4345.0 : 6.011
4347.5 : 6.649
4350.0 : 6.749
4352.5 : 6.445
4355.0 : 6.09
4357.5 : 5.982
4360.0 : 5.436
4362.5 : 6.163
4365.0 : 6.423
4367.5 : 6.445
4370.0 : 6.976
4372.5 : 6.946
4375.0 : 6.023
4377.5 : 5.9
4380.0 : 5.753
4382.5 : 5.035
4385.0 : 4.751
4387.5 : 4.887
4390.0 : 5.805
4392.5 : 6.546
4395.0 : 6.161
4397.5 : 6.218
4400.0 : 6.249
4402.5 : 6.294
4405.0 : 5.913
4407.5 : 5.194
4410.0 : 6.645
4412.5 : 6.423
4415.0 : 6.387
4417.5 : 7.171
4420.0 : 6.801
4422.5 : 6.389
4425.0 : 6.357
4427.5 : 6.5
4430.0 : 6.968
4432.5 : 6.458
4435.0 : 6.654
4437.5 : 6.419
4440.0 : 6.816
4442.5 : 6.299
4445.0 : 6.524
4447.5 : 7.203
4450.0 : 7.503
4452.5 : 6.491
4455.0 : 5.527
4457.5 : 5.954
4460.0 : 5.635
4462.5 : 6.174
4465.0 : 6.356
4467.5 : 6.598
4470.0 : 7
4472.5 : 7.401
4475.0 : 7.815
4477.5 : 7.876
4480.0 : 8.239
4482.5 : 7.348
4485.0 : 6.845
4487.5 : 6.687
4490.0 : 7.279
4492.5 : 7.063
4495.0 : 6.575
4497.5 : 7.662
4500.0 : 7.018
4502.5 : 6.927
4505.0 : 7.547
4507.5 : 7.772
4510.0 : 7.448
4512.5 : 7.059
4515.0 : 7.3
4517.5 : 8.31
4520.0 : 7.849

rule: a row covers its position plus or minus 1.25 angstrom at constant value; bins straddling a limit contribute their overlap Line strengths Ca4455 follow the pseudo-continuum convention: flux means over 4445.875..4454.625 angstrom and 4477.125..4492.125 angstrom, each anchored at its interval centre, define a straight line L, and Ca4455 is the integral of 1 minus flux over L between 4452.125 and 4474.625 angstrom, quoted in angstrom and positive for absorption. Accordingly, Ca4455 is 2.1 angstrom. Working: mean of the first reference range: 6.89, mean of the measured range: 6.4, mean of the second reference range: 7.33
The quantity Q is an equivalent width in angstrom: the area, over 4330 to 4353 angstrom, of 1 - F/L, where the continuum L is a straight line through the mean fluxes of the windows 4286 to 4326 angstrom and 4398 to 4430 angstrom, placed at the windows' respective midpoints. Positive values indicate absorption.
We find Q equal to -2.5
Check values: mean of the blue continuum 4.83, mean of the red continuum 6.38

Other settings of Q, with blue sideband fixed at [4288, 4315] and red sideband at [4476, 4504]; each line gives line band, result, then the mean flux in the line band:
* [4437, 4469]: 1.0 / 6.43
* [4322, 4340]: -4.0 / 5.75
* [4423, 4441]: -0.8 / 6.58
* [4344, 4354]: -3.0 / 6.47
